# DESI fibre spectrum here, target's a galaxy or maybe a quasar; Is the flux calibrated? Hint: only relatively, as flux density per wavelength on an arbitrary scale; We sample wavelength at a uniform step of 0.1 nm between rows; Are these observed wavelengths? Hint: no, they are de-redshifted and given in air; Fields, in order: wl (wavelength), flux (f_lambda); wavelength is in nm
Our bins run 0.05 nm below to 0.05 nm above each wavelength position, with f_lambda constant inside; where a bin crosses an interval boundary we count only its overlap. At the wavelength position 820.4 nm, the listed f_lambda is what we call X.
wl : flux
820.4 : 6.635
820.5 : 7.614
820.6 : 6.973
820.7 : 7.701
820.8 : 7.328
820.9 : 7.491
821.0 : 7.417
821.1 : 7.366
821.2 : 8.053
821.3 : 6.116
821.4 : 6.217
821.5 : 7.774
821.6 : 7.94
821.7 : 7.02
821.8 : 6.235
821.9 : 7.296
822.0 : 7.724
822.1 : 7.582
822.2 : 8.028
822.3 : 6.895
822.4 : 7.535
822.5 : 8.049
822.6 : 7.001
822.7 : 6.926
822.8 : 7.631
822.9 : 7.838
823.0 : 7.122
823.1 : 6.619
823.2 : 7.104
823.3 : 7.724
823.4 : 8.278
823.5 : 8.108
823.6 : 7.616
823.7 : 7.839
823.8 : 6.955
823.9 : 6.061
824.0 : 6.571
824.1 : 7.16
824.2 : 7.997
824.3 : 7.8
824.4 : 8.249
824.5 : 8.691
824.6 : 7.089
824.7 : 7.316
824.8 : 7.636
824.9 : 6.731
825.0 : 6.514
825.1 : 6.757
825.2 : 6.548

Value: 6.635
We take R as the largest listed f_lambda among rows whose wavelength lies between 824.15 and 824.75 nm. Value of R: 8.691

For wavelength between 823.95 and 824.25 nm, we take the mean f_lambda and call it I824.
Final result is 7.24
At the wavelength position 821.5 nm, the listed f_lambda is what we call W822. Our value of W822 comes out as 7.774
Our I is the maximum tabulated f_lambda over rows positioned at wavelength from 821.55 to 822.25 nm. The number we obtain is 8.028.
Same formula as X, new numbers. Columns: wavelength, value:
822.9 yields 7.838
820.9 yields 7.491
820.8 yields 7.328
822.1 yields 7.582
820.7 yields 7.701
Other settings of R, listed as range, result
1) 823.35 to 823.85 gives 8.278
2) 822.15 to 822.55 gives 8.049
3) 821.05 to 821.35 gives 8.053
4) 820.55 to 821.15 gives 7.701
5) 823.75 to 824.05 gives 6.955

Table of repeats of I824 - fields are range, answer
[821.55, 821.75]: 7.48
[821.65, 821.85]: 6.63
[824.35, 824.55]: 8.47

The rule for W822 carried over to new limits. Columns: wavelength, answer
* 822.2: 8.028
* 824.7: 7.316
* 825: 6.514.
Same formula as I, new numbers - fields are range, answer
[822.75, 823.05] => 7.838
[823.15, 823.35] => 7.724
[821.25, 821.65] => 7.94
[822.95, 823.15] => 7.122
